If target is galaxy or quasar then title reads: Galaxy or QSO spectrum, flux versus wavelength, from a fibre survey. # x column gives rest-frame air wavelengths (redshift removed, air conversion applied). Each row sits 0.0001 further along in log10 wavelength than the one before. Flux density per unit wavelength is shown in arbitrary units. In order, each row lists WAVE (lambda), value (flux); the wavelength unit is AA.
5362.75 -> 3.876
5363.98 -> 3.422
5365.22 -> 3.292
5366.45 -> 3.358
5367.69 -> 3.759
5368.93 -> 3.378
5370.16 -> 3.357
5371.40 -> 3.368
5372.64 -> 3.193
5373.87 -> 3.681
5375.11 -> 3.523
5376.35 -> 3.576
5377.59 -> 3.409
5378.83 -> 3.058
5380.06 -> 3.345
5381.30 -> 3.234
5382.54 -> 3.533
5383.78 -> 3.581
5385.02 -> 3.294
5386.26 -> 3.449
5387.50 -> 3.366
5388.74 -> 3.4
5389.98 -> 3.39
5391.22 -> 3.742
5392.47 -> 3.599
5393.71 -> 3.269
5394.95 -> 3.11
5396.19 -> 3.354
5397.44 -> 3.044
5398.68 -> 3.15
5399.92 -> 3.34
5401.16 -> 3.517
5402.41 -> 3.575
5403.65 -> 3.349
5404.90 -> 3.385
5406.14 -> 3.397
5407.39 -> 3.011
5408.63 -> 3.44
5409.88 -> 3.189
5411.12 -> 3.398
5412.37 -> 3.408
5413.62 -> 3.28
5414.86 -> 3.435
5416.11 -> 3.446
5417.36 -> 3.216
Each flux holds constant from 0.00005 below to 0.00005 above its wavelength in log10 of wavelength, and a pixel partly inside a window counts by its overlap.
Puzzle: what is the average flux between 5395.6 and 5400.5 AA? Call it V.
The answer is 3.22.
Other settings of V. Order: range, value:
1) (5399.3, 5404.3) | 3.44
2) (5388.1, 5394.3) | 3.48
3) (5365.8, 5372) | 3.44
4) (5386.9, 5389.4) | 3.39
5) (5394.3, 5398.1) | 3.17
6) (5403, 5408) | 3.29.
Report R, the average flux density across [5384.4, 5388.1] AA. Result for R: 3.37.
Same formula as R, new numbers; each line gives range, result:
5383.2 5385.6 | 3.44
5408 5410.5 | 3.32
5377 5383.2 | 3.32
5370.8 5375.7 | 3.44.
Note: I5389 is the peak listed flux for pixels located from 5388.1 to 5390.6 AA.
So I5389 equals 3.4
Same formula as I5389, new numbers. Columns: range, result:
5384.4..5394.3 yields 3.742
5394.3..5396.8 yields 3.354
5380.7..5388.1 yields 3.581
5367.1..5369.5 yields 3.759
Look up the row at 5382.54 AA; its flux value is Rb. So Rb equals 3.533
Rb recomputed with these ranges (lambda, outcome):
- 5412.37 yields 3.408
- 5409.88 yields 3.189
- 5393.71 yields 3.269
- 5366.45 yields 3.358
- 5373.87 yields 3.681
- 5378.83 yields 3.058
